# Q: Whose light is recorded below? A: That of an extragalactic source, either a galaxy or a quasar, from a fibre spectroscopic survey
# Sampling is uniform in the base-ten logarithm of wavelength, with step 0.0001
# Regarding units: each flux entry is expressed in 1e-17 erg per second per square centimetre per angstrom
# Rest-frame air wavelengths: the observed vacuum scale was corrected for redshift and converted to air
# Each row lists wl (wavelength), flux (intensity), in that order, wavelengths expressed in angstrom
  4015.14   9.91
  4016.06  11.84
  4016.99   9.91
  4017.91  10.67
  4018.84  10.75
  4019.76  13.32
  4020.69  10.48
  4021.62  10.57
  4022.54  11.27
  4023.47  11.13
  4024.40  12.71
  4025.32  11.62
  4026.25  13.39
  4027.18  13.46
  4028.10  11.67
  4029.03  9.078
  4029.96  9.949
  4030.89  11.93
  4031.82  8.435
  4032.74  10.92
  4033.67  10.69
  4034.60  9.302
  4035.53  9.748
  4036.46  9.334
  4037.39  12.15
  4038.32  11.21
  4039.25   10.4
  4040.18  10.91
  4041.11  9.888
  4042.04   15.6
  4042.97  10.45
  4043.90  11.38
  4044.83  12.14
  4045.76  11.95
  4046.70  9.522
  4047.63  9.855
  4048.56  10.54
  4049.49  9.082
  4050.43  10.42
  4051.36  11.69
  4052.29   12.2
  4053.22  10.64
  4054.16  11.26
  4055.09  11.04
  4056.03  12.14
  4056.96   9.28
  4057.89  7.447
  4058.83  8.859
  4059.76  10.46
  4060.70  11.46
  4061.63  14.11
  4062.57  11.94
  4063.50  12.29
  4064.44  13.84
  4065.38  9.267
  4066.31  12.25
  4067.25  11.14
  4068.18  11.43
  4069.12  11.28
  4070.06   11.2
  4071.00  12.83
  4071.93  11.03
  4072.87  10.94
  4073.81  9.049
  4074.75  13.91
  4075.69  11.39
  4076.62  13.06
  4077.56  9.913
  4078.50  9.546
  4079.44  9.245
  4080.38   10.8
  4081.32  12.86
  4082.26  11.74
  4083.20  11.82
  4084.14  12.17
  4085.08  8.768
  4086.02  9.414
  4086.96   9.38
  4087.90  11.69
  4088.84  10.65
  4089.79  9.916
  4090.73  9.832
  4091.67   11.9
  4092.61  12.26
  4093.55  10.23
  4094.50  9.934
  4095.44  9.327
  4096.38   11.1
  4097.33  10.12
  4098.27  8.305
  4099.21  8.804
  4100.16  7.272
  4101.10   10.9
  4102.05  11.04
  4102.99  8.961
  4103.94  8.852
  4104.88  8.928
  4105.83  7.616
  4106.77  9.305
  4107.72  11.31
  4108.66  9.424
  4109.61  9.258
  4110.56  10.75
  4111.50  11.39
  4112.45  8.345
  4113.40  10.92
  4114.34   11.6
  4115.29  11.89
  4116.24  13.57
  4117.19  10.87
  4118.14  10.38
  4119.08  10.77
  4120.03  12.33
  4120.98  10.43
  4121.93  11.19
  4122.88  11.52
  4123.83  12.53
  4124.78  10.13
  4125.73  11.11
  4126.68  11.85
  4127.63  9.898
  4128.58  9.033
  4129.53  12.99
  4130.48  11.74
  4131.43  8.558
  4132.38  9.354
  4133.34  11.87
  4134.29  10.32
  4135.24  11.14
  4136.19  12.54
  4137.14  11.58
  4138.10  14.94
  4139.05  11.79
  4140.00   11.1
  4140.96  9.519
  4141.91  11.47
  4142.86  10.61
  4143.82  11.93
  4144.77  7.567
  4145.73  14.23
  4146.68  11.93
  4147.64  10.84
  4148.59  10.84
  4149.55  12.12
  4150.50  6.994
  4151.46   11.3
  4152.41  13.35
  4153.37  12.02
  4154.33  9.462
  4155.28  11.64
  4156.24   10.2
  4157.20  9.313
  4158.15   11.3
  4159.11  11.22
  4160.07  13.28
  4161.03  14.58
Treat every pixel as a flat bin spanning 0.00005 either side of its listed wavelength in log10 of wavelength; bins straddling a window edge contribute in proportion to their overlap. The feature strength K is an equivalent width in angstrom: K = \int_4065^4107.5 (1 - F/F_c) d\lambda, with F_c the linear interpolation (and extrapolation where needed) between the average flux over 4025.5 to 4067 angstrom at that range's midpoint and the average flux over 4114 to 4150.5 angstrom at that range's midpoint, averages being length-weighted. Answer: 2.3 angstrom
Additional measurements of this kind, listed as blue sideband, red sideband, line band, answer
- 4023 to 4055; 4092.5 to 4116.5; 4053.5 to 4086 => -1.9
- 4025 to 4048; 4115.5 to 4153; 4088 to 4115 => 2.8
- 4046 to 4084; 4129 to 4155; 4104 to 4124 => 1.0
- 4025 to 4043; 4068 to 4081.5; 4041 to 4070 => -0.1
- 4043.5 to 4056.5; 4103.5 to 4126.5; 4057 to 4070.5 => -0.3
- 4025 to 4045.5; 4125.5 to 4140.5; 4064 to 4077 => -0.5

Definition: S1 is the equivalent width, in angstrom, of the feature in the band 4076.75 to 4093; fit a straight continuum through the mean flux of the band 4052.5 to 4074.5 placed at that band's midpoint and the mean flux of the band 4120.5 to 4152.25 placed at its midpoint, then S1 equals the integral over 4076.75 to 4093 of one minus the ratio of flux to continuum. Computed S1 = 0.55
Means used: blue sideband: 11.1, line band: 10.7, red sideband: 11.1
